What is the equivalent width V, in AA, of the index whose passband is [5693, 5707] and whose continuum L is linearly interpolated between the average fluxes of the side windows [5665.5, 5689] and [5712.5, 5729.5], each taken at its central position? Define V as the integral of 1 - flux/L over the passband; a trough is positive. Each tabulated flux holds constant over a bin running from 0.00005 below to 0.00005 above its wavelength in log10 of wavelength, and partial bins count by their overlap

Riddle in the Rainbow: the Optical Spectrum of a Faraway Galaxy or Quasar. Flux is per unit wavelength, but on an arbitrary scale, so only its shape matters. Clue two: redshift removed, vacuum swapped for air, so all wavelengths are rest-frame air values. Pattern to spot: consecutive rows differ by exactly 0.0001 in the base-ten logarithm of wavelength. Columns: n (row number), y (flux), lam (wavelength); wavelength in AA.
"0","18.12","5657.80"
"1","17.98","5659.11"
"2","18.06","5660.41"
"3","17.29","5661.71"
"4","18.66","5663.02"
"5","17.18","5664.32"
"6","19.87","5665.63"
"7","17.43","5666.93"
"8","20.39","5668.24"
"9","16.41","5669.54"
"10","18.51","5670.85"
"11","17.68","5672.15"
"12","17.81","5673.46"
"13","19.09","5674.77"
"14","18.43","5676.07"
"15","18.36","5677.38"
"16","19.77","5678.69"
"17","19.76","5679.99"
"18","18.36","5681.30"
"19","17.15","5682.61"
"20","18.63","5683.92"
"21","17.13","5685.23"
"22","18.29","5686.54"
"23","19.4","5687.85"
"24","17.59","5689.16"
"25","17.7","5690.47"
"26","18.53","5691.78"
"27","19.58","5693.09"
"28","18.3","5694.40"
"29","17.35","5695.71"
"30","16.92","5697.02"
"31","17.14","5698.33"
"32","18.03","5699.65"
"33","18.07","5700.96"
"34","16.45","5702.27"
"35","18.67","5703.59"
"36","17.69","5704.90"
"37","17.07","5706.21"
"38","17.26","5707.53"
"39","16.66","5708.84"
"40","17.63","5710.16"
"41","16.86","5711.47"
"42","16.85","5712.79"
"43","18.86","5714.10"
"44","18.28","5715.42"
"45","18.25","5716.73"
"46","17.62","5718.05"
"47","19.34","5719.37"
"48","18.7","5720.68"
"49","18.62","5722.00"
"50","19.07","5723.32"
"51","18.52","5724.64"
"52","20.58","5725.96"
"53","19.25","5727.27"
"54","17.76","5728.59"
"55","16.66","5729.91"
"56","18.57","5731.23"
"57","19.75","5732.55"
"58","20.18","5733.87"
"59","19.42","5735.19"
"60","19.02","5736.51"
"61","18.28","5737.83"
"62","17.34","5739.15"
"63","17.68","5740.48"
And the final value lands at 0.64 AA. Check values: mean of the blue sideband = 18.4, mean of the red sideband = 18.6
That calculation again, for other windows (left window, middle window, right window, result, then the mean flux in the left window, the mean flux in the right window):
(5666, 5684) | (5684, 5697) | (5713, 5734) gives 0.24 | 18.4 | 18.7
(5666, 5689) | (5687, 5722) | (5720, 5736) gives 1.47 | 18.4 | 18.9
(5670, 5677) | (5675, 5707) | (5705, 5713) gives -0.76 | 18.2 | 17.1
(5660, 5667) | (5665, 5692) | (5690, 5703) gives -0.60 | 18.1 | 17.8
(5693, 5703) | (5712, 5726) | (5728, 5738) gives -0.16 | 17.6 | 18.7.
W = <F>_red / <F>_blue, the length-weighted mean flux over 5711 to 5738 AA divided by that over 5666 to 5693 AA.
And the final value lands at 1.0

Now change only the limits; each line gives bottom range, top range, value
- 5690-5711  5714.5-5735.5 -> 1.06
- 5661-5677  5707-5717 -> 0.96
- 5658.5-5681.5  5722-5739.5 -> 1.02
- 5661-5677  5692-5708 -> 0.97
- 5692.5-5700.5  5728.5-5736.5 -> 1.05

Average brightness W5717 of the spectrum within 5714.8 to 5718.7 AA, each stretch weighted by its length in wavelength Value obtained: 18.1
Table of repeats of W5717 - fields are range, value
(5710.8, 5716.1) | 17.7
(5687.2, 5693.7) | 18.6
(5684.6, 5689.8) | 18.1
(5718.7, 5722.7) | 18.9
